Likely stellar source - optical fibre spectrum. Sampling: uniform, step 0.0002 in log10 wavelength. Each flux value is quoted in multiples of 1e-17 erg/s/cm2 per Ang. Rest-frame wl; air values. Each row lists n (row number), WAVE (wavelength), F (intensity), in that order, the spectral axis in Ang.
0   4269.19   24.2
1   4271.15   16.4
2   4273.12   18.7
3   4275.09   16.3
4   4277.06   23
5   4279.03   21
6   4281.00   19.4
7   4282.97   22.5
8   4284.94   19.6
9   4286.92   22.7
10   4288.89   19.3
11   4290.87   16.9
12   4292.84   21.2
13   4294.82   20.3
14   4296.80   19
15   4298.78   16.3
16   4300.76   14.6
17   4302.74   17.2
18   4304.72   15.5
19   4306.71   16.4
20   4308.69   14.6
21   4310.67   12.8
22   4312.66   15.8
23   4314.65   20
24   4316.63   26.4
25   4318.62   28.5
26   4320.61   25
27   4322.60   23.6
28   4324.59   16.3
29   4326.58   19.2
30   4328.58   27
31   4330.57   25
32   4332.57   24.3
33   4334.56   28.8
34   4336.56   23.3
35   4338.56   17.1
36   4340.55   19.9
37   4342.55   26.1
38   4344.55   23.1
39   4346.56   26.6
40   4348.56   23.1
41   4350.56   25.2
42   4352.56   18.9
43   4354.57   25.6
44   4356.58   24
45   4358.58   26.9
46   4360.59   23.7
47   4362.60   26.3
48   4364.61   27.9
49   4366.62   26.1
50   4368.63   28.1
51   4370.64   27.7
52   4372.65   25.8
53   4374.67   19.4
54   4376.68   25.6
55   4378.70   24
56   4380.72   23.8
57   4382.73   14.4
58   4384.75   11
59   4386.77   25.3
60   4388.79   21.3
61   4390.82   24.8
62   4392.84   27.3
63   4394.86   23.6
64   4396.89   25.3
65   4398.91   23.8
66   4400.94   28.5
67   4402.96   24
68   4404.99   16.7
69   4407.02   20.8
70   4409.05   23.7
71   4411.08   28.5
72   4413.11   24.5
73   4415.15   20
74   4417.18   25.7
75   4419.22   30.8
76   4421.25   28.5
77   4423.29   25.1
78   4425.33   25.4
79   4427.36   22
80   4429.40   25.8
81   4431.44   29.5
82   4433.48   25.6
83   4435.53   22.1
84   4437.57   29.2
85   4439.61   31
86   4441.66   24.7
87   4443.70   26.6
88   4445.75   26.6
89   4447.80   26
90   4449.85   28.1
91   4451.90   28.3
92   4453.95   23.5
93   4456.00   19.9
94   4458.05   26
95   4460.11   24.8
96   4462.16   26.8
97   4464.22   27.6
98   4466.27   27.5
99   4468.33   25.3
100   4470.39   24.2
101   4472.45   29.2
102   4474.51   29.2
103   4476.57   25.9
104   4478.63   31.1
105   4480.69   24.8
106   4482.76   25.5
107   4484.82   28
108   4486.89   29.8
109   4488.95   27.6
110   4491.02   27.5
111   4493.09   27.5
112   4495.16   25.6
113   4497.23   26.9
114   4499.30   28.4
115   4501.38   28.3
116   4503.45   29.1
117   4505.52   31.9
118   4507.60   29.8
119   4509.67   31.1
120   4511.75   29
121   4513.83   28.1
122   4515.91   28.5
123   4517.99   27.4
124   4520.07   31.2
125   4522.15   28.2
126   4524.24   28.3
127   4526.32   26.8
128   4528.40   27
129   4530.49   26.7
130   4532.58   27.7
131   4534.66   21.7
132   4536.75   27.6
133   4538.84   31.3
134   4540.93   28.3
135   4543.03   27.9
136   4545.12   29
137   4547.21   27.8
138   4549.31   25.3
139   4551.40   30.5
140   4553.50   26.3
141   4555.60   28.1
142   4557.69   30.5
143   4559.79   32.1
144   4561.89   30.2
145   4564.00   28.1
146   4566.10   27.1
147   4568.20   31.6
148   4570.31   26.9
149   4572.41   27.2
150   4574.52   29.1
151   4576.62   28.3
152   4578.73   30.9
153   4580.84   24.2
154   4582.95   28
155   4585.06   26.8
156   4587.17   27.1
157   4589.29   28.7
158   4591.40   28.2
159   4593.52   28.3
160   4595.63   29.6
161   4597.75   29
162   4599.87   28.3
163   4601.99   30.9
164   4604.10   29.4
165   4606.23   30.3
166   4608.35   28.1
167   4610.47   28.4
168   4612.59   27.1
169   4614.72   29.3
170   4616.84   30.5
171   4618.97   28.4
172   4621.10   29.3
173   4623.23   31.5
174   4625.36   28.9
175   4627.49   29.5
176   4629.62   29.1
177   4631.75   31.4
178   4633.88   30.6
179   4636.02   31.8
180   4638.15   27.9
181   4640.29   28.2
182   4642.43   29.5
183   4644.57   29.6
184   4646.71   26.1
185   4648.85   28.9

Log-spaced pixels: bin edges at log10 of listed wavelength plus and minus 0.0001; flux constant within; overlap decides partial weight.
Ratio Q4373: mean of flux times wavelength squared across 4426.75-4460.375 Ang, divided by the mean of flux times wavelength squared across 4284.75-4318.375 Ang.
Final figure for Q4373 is 1.51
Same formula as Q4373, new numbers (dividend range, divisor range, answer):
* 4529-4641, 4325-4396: 1.34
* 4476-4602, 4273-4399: 1.41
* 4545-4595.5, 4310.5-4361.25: 1.36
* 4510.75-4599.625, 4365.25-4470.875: 1.21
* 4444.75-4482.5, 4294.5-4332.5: 1.43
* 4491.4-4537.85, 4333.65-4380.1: 1.23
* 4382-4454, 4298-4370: 1.15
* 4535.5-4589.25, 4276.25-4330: 1.61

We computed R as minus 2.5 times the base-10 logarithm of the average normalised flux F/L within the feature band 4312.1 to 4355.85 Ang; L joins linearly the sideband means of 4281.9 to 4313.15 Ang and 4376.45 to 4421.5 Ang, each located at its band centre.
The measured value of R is -0.17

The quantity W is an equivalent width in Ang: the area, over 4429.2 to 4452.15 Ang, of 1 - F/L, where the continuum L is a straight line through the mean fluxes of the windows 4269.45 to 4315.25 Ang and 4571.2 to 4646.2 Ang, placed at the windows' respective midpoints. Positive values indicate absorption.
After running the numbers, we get -3.6 Ang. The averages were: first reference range 18.3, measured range 26.9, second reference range 28.9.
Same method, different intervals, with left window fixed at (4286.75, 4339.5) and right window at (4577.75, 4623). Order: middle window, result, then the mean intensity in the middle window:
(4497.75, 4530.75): -3.3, 28.8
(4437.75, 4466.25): -2.3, 26.3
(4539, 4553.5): -0.6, 28.2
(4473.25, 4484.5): -1.0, 27.4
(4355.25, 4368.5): -2.6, 26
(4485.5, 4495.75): -0.9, 27.7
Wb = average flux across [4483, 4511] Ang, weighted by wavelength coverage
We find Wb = 28.5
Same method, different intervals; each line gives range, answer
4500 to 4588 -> 28.4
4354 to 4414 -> 23.9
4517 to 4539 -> 27.5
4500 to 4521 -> 29.4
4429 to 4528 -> 27.4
